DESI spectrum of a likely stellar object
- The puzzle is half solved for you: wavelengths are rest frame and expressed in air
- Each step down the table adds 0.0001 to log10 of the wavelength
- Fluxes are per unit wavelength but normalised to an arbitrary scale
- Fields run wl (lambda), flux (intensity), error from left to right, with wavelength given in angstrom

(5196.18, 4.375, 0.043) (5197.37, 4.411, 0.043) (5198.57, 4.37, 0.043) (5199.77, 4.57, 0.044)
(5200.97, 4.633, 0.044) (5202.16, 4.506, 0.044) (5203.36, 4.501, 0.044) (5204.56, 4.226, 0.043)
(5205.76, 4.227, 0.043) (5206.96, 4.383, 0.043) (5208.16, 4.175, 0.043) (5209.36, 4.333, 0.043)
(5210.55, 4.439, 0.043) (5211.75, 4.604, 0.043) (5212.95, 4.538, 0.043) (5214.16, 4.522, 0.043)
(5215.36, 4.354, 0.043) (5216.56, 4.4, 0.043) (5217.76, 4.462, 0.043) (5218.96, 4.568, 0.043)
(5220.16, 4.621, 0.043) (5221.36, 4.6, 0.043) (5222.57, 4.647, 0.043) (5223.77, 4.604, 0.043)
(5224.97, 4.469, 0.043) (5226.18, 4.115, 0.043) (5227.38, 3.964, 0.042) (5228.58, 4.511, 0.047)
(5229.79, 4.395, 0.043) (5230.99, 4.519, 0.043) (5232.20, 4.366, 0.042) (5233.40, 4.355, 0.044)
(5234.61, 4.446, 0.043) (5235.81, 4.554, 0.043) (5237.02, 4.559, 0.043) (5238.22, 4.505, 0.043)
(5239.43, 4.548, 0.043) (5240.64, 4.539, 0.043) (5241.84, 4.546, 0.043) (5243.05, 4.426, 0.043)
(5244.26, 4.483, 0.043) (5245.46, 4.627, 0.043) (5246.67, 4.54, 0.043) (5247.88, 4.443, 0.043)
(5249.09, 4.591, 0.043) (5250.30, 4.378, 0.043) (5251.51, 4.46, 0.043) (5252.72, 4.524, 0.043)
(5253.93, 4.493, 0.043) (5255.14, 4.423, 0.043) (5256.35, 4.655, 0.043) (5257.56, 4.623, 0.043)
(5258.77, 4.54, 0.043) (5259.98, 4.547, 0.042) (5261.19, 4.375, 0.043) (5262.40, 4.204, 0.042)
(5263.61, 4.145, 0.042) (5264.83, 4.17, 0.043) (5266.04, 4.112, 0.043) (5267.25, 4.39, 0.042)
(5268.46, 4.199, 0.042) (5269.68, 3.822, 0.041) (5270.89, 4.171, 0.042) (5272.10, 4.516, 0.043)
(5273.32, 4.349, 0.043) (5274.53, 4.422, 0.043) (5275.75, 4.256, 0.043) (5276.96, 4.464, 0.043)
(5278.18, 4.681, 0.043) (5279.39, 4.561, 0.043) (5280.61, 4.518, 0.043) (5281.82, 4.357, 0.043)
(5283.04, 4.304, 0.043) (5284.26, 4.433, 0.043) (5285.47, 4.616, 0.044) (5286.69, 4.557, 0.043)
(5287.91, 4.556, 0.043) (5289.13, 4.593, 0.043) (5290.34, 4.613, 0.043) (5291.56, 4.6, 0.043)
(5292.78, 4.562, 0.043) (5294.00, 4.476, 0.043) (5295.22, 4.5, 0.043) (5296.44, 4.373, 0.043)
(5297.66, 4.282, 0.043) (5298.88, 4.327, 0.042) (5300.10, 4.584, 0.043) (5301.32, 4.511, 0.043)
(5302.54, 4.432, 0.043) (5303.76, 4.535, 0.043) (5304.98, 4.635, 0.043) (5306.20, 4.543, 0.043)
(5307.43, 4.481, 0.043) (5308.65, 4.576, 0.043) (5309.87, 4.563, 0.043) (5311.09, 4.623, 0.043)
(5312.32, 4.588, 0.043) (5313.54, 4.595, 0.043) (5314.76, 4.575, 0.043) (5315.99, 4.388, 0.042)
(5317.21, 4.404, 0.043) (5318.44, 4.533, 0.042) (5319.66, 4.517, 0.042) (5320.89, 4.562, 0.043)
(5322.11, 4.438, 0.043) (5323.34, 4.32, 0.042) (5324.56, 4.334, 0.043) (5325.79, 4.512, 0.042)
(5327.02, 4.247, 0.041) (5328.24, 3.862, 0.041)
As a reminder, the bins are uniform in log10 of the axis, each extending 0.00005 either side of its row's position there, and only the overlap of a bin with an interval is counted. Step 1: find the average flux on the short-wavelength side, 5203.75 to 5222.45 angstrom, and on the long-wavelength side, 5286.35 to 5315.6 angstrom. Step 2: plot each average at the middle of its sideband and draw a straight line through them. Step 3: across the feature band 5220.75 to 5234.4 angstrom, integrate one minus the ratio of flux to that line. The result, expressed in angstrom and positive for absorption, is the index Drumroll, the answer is 0.1 angstrom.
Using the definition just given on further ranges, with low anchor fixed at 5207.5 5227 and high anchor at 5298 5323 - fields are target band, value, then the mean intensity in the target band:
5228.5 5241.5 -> 0.0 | 4.48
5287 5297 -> -0.1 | 4.53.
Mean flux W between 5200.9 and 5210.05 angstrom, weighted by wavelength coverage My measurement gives 4.36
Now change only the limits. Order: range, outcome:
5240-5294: 4.44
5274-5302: 4.48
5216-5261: 4.49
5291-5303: 4.46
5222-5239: 4.43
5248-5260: 4.52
